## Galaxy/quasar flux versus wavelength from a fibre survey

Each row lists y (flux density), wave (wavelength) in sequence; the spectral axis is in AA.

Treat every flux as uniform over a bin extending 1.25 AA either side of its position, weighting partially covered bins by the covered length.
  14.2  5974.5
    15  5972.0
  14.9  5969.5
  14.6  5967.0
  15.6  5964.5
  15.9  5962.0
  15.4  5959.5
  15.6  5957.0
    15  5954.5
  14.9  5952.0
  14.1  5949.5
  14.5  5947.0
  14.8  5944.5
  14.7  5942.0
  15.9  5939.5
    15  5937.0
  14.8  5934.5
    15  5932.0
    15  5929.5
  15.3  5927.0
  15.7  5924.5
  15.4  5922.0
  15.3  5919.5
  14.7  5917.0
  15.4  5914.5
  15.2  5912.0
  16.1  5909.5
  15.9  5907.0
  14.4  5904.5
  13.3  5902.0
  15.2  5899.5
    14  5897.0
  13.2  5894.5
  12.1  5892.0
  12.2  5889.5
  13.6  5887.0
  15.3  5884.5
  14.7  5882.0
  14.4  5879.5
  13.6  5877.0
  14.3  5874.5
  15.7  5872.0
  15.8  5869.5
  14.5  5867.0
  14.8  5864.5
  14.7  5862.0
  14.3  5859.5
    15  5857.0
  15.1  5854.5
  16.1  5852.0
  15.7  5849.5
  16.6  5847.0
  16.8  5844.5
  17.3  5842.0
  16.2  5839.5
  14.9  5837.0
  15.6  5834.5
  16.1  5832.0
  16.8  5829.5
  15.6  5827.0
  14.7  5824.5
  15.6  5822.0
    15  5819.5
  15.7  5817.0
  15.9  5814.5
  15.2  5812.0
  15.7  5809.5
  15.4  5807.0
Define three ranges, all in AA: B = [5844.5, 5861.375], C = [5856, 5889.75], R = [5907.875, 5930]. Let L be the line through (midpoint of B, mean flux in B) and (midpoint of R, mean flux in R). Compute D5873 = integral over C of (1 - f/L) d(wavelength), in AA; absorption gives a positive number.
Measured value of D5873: 2.0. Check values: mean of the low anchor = 15.5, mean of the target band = 14.6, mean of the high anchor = 15.4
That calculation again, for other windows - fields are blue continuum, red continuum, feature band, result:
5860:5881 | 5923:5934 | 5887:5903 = 1.69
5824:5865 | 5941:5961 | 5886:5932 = 1.90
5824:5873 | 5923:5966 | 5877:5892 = 1.55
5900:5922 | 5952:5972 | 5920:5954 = 0.32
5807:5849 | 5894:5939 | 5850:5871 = 0.62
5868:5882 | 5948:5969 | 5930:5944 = -0.03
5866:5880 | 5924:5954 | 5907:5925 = -0.66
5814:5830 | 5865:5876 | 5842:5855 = -0.83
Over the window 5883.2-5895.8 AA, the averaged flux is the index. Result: 13.3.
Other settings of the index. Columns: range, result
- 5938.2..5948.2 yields 15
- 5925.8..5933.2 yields 15.1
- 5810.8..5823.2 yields 15.5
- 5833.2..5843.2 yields 16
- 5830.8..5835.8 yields 15.8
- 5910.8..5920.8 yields 15.2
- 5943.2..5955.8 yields 14.7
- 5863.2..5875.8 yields 15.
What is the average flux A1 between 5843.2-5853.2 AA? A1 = 16.3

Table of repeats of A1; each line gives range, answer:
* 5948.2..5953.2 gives 14.5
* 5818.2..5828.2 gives 15.2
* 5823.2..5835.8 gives 15.8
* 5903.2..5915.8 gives 15.4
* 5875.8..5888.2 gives 14.3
